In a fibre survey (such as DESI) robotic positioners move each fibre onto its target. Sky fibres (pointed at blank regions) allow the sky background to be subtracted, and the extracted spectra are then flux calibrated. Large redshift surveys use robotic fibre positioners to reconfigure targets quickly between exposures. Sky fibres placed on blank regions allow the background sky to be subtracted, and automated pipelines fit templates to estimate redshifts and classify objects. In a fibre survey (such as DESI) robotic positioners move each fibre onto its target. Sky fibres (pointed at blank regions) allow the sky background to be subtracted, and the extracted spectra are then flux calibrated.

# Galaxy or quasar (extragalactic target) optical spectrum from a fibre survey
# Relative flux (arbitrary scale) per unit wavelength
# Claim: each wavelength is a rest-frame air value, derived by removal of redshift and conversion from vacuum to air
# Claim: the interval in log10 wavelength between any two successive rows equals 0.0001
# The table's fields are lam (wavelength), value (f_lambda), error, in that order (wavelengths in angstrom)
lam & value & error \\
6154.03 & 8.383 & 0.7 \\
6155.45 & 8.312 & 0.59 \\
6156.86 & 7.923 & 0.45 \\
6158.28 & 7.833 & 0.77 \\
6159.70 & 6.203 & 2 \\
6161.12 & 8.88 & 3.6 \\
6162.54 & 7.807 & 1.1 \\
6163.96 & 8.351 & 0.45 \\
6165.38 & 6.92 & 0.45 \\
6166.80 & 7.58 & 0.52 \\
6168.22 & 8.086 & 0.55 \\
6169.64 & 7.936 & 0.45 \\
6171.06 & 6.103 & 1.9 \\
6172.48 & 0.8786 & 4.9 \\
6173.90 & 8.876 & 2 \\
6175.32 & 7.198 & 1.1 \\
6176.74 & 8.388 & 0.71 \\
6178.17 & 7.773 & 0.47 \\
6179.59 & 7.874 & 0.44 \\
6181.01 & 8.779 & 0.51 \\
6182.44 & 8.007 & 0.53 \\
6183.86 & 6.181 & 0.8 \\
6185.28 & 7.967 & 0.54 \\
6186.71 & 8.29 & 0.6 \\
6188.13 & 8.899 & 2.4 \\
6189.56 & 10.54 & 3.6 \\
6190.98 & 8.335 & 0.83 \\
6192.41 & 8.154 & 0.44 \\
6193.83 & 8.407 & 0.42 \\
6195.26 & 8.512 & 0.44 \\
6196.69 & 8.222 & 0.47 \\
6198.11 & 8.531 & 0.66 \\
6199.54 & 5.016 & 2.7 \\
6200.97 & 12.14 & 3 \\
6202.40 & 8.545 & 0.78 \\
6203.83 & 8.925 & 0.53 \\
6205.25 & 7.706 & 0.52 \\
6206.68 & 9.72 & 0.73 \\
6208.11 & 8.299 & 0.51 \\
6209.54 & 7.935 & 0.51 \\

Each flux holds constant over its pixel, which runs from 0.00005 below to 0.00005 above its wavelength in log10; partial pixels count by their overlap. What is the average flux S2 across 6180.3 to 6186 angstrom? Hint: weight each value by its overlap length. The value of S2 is 7.73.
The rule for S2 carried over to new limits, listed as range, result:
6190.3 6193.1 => 8.23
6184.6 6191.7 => 8.8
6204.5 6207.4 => 8.74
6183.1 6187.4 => 7.49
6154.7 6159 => 8.02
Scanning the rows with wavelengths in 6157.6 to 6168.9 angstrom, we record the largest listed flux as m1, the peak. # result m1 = 8.88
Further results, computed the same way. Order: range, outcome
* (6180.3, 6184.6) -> 8.779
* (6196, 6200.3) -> 8.531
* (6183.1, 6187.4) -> 8.29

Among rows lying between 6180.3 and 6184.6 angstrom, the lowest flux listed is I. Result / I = 6.181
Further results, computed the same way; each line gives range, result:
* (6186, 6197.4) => 8.154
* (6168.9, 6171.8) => 6.103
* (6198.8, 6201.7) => 5.016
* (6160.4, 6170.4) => 6.92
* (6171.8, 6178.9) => 0.8786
